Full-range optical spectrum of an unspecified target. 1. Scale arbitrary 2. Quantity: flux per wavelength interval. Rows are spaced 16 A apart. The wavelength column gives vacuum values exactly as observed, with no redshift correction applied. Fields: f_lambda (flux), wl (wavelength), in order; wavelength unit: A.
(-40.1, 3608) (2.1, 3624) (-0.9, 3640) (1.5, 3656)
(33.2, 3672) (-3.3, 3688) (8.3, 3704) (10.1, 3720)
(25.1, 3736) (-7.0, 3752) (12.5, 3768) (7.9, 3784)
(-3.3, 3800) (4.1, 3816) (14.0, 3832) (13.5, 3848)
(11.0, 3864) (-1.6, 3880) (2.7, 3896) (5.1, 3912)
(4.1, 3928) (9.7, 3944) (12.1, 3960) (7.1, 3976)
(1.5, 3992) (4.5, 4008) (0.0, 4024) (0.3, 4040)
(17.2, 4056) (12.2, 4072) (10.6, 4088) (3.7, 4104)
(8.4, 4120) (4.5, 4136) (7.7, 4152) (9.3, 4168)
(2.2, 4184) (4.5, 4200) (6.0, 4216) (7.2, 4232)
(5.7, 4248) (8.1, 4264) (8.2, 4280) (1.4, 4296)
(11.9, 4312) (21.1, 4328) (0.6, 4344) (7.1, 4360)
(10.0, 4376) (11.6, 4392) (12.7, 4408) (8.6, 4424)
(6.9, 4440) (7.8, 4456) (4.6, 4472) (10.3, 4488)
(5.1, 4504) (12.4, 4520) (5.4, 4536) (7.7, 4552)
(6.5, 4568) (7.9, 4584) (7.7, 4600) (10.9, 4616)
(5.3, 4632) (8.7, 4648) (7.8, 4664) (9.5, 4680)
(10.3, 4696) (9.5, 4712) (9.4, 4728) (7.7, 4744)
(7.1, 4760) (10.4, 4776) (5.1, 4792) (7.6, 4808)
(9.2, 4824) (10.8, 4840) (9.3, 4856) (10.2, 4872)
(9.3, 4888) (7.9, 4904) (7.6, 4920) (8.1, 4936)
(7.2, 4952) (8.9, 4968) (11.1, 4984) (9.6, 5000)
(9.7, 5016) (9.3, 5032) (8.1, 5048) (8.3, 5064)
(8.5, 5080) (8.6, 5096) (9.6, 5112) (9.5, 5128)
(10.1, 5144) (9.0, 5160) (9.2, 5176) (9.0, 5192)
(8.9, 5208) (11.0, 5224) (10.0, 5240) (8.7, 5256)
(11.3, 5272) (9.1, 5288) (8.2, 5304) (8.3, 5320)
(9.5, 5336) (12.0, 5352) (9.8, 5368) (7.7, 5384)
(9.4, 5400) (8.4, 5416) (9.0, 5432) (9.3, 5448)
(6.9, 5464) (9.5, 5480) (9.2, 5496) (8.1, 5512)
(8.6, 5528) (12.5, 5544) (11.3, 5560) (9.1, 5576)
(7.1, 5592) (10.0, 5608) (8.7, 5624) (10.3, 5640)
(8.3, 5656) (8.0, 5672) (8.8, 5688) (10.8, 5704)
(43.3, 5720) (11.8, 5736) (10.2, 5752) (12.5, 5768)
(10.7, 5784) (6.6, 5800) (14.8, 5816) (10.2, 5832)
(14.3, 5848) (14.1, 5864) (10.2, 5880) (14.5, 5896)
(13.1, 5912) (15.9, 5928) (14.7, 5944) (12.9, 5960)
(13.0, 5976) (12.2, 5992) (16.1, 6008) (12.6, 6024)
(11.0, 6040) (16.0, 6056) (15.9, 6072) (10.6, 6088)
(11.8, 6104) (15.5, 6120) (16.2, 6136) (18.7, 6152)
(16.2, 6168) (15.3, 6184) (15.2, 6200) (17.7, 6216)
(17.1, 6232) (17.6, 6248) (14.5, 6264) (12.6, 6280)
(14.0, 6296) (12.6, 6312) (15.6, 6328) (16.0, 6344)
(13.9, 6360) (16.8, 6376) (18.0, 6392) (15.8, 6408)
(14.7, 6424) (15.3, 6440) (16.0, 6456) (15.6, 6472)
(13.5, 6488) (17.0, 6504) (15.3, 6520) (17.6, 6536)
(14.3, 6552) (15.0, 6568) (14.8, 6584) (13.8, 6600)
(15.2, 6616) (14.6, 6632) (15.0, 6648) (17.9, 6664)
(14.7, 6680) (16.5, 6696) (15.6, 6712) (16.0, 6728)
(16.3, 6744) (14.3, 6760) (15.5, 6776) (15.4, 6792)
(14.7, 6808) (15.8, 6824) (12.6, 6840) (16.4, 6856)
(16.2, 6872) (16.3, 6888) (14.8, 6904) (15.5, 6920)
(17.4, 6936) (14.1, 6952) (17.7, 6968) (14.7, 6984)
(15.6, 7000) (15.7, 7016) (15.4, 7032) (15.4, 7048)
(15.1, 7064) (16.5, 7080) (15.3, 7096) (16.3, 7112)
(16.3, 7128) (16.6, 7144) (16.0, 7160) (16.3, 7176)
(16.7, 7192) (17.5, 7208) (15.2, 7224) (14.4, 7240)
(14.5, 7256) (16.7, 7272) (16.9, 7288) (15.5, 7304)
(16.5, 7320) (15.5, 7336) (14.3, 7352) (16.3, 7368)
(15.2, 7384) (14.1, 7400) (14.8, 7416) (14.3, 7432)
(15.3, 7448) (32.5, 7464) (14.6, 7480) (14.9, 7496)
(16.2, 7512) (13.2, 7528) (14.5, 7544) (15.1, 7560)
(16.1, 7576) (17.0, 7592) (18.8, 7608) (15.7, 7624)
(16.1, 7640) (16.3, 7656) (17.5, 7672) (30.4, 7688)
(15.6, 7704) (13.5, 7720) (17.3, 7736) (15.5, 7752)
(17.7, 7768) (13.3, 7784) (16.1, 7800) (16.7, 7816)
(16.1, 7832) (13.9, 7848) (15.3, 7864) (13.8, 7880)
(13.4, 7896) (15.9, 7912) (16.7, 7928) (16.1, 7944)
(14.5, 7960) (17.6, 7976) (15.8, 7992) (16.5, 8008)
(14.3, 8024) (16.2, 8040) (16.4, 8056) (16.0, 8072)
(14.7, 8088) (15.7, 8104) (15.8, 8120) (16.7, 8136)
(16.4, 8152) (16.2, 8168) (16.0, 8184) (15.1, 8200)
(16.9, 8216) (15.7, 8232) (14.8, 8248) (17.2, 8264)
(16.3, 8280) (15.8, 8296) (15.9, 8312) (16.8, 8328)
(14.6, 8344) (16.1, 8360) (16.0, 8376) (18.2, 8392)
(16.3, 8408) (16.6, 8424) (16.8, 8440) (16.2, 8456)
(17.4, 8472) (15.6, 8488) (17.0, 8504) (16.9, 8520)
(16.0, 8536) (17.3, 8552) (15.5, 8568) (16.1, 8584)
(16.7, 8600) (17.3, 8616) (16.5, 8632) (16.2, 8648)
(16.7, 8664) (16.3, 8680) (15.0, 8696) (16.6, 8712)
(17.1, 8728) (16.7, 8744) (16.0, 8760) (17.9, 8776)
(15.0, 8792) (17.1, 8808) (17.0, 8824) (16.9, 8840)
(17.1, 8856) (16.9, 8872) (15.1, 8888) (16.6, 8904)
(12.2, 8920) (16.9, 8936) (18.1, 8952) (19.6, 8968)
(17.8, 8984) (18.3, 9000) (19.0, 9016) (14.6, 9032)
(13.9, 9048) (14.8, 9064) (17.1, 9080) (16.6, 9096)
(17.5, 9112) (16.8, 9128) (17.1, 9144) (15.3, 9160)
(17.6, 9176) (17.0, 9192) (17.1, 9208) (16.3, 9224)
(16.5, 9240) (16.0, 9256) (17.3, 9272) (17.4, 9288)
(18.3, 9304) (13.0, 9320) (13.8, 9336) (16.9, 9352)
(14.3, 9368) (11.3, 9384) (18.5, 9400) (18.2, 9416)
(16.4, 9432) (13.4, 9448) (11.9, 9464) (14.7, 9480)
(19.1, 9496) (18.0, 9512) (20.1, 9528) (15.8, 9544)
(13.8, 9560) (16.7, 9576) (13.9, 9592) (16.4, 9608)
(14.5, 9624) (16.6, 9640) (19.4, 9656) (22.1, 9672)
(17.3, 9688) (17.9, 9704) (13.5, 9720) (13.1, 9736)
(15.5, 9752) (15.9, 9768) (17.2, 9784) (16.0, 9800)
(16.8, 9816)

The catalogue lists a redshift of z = 0.53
